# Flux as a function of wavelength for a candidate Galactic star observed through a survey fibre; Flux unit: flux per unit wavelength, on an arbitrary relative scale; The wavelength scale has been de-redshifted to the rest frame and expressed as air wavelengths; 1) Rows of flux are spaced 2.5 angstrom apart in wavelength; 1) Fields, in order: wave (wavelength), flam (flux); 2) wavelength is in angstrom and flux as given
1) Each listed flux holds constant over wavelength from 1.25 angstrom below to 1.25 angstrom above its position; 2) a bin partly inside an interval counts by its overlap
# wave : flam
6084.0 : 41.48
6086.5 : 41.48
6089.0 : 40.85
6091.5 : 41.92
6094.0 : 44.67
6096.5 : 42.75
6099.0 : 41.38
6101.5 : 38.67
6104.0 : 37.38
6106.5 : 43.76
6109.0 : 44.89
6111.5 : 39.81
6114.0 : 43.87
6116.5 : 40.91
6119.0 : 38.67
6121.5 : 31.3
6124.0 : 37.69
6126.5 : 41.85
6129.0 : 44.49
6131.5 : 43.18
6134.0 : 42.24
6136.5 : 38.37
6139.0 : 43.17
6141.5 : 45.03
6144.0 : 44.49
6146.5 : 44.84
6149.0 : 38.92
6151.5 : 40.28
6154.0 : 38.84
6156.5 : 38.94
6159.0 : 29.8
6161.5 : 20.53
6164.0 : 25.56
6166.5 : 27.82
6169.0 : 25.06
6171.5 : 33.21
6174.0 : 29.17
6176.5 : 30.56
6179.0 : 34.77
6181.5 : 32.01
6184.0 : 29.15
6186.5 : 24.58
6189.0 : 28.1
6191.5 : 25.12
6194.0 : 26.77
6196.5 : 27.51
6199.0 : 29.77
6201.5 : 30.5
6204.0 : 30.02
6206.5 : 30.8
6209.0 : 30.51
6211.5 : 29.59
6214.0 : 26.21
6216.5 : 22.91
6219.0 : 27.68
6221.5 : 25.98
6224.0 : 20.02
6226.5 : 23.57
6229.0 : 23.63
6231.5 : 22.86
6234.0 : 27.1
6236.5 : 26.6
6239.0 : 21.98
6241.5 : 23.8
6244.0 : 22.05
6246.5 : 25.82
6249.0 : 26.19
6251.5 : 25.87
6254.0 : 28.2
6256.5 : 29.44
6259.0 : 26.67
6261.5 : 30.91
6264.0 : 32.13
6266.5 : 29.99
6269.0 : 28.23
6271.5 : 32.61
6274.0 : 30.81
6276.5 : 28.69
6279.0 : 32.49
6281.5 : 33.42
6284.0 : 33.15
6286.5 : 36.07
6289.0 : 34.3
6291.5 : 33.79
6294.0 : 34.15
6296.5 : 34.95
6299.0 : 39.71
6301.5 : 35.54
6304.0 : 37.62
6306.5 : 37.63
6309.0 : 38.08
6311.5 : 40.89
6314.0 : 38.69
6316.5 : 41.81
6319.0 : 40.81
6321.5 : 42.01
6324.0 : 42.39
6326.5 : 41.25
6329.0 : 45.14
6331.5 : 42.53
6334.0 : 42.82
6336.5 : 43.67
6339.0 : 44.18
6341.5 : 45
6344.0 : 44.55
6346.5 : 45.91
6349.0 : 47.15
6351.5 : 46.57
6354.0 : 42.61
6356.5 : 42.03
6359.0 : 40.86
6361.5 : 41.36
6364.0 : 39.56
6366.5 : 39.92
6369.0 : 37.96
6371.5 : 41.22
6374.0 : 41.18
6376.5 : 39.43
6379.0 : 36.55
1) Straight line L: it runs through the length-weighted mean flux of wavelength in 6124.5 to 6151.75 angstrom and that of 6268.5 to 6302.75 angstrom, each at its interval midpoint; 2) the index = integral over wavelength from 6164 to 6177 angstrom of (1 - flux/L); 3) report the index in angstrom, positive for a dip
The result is 3.8 angstrom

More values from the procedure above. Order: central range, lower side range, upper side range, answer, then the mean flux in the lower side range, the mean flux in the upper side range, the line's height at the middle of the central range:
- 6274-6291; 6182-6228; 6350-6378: 0.6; 27.2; 41.2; 34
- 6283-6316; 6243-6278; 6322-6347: -0.2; 28.5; 43.6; 36.5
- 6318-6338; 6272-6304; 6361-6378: -3.1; 34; 40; 37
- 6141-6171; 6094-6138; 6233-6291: 2.4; 40.8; 29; 37.6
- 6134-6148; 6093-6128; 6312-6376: -0.8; 40.5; 42.4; 40.8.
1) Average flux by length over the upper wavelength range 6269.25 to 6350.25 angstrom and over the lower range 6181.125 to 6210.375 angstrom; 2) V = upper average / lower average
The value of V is 1.4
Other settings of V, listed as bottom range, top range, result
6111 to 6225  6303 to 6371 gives 1.26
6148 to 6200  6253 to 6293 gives 1.04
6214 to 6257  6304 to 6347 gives 1.69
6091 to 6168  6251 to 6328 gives 0.89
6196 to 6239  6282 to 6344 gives 1.48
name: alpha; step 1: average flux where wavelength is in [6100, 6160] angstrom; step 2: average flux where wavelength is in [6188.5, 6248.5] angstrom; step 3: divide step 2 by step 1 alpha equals 0.6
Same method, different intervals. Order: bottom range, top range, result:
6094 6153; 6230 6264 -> 0.63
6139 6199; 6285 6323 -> 1.16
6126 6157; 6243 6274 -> 0.68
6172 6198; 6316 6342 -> 1.48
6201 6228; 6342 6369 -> 1.59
